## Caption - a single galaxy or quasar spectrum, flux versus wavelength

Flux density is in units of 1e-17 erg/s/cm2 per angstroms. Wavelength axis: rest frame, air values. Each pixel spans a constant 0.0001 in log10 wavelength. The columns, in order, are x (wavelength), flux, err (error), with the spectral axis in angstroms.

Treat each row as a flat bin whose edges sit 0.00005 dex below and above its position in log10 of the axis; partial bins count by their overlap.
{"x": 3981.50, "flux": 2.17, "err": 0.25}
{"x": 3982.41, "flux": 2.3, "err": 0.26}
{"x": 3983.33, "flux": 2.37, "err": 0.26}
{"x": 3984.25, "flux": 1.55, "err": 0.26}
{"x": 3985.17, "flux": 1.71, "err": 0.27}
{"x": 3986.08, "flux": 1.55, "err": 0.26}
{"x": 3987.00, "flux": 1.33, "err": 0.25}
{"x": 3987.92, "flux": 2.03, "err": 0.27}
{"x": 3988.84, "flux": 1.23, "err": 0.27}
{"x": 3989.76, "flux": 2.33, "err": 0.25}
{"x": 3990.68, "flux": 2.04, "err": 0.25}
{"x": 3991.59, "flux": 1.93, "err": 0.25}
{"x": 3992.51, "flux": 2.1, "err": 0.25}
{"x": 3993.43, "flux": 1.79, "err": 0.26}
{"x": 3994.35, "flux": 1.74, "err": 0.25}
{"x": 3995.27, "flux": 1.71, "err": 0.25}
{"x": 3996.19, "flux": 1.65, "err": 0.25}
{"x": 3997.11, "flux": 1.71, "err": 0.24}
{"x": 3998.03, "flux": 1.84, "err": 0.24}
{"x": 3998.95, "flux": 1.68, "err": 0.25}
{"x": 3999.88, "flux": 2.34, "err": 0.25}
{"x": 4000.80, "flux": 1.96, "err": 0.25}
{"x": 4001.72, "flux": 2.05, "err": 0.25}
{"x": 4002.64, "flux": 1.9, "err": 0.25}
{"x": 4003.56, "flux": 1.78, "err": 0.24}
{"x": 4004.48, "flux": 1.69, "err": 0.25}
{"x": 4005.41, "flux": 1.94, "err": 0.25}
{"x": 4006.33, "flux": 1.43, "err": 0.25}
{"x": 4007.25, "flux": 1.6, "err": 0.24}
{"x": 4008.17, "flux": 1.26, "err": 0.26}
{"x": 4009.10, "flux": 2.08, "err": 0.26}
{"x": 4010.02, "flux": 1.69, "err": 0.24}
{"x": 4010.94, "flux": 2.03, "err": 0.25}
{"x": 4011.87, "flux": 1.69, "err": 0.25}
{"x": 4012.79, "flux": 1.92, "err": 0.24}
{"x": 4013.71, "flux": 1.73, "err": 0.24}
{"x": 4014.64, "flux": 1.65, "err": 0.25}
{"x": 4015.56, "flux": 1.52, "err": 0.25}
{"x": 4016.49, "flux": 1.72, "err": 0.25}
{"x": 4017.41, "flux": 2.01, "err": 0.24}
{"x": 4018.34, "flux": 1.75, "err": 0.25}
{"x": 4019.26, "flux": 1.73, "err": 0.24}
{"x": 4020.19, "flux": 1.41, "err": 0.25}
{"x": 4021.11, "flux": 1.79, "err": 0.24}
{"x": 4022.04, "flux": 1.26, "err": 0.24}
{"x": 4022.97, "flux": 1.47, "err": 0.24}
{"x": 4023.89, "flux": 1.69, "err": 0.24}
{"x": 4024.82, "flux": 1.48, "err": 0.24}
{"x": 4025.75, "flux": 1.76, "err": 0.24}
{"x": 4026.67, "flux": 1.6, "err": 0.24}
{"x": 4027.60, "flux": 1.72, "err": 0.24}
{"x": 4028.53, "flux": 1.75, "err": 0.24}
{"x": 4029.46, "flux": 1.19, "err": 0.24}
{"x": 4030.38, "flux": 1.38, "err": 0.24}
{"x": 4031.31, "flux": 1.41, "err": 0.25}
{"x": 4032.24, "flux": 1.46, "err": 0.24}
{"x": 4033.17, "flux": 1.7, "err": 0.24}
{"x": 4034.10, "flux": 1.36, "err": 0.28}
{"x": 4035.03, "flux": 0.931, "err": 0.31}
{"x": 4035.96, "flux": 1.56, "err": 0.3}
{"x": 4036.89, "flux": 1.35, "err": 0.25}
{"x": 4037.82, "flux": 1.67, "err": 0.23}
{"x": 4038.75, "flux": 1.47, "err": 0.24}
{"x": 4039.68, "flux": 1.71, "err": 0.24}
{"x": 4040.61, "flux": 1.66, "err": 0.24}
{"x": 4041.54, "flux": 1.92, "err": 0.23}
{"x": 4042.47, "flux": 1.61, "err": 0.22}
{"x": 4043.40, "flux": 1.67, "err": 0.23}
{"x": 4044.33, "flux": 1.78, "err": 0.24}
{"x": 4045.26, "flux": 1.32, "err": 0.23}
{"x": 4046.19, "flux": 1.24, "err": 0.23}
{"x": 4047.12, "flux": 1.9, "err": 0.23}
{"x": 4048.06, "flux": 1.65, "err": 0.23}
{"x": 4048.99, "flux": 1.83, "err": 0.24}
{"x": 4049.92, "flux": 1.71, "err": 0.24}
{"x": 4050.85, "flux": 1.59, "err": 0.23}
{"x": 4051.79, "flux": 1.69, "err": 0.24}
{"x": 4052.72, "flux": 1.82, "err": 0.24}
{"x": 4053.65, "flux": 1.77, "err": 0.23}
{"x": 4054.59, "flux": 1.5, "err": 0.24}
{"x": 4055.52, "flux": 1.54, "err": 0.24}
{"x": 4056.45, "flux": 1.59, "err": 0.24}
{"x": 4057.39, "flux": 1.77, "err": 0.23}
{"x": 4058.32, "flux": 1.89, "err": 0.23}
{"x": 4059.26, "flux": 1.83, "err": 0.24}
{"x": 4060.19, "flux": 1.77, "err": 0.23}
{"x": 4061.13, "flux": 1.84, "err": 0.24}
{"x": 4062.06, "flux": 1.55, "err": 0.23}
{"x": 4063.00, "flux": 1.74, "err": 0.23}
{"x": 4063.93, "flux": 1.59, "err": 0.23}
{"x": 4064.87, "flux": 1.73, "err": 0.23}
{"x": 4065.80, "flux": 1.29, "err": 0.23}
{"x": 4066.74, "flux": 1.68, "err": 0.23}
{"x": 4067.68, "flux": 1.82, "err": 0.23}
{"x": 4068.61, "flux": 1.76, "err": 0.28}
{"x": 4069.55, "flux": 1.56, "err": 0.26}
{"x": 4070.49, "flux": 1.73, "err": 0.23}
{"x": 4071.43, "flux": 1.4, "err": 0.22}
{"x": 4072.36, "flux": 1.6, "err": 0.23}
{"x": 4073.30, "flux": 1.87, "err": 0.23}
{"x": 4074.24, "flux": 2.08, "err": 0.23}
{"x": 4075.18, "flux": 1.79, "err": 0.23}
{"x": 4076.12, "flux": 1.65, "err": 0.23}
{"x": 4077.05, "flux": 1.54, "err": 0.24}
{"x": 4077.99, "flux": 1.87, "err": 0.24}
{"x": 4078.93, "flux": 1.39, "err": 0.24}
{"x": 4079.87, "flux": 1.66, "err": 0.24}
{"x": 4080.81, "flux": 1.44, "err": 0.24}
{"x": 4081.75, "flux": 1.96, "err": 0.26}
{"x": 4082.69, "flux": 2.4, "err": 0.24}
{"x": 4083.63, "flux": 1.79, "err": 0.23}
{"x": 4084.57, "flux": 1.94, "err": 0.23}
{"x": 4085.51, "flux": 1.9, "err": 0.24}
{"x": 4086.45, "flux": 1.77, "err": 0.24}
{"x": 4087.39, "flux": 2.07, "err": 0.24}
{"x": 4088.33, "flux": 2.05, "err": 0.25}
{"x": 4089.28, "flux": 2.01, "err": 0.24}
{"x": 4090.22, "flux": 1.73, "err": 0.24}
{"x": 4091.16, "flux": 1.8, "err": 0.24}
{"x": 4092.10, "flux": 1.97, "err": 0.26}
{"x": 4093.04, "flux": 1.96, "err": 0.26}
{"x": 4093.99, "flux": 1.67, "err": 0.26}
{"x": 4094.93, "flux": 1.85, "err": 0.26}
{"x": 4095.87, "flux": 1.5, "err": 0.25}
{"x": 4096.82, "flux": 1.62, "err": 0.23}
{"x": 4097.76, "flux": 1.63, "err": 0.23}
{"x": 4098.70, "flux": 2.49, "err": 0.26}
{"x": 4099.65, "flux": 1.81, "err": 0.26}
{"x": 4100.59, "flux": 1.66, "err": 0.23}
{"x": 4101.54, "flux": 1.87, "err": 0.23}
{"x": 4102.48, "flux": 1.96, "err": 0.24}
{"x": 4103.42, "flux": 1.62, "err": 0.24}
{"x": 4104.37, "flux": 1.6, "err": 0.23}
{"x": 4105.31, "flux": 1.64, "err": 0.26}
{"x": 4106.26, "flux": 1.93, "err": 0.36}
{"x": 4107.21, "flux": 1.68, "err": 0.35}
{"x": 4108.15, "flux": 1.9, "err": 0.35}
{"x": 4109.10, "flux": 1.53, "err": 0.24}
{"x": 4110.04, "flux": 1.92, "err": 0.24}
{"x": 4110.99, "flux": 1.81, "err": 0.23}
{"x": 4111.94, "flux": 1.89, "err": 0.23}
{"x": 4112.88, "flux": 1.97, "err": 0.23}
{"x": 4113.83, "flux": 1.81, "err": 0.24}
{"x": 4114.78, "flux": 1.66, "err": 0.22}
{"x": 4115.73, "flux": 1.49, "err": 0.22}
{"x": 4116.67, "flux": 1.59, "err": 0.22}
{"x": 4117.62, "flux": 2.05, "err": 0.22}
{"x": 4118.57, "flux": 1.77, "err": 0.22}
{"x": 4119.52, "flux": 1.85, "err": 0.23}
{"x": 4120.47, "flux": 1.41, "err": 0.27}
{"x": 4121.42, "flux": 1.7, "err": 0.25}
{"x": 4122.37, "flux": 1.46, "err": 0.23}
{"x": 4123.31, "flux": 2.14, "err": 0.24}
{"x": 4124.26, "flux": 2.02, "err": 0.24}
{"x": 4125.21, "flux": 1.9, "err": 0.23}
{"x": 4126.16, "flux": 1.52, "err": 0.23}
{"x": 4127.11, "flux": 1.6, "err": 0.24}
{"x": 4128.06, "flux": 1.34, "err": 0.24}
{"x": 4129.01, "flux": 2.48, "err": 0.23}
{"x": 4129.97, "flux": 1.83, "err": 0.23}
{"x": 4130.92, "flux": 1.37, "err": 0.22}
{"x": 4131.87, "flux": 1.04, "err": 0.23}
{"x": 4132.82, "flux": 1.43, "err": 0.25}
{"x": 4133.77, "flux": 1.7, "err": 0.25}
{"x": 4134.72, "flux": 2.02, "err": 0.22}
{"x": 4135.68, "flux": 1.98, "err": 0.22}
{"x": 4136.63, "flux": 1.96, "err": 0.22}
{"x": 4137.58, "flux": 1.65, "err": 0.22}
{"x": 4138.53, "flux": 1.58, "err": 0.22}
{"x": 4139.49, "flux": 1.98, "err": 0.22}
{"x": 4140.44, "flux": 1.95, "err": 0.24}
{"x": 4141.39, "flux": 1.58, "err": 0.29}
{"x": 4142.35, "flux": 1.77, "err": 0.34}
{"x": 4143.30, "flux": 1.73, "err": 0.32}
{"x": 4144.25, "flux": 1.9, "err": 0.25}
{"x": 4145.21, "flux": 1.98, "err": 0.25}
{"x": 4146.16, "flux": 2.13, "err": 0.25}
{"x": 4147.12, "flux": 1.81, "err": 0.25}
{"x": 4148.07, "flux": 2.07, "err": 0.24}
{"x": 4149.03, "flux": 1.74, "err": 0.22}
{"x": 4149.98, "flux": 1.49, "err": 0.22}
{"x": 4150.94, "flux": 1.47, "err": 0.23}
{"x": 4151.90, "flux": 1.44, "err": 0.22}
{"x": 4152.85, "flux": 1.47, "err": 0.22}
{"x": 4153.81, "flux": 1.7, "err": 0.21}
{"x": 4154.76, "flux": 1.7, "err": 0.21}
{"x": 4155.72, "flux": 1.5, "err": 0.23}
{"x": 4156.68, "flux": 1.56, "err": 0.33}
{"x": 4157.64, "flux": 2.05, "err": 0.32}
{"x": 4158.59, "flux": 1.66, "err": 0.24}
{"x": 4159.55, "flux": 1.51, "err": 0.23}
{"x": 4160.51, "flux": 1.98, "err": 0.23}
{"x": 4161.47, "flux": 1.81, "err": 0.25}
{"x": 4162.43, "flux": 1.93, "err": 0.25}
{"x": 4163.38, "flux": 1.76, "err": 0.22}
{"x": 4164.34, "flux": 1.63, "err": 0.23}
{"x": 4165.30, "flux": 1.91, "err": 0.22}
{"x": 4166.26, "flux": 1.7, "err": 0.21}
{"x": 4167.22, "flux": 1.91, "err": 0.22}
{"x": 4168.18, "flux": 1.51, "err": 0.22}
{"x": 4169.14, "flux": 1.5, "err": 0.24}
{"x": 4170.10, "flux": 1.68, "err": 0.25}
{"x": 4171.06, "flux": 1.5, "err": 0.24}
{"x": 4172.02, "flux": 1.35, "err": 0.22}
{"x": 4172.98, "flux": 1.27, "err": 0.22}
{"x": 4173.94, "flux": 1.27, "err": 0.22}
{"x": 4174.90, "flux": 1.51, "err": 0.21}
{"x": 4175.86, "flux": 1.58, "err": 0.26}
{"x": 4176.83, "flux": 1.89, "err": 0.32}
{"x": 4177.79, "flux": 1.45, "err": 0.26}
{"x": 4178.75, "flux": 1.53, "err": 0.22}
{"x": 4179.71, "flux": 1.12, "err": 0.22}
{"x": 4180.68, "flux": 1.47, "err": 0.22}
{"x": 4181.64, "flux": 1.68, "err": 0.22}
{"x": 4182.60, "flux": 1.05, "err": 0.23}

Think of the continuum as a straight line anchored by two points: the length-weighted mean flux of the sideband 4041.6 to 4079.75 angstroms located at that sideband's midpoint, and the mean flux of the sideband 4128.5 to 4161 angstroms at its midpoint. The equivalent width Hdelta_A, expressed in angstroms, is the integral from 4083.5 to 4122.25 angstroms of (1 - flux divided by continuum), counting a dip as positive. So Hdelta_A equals -2.0 angstroms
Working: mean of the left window 1.68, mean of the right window 1.74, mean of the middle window 1.8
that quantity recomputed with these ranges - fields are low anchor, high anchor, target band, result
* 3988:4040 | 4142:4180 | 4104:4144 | -1.80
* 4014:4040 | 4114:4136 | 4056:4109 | -4.13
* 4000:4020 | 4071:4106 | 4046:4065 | 0.96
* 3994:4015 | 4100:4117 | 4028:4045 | 2.35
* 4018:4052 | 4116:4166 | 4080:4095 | -2.13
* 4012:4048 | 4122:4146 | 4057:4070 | -0.46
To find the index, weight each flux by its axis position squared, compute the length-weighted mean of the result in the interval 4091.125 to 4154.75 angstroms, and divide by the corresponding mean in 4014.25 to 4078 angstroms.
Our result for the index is 1.12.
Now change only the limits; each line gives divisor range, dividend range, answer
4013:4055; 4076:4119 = 1.16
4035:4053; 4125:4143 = 1.11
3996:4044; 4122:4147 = 1.13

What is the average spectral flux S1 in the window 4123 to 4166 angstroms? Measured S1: 1.75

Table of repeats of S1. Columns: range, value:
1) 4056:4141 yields 1.76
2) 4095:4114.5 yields 1.79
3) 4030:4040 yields 1.45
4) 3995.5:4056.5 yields 1.66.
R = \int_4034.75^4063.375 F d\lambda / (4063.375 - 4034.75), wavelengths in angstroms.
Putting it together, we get 1.65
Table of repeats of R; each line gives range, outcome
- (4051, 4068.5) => 1.69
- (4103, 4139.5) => 1.74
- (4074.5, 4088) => 1.81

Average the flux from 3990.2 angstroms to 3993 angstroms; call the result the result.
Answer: 2.03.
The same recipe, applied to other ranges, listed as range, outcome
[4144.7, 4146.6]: 2.05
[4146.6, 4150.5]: 1.78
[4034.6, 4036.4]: 1.25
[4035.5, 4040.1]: 1.55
